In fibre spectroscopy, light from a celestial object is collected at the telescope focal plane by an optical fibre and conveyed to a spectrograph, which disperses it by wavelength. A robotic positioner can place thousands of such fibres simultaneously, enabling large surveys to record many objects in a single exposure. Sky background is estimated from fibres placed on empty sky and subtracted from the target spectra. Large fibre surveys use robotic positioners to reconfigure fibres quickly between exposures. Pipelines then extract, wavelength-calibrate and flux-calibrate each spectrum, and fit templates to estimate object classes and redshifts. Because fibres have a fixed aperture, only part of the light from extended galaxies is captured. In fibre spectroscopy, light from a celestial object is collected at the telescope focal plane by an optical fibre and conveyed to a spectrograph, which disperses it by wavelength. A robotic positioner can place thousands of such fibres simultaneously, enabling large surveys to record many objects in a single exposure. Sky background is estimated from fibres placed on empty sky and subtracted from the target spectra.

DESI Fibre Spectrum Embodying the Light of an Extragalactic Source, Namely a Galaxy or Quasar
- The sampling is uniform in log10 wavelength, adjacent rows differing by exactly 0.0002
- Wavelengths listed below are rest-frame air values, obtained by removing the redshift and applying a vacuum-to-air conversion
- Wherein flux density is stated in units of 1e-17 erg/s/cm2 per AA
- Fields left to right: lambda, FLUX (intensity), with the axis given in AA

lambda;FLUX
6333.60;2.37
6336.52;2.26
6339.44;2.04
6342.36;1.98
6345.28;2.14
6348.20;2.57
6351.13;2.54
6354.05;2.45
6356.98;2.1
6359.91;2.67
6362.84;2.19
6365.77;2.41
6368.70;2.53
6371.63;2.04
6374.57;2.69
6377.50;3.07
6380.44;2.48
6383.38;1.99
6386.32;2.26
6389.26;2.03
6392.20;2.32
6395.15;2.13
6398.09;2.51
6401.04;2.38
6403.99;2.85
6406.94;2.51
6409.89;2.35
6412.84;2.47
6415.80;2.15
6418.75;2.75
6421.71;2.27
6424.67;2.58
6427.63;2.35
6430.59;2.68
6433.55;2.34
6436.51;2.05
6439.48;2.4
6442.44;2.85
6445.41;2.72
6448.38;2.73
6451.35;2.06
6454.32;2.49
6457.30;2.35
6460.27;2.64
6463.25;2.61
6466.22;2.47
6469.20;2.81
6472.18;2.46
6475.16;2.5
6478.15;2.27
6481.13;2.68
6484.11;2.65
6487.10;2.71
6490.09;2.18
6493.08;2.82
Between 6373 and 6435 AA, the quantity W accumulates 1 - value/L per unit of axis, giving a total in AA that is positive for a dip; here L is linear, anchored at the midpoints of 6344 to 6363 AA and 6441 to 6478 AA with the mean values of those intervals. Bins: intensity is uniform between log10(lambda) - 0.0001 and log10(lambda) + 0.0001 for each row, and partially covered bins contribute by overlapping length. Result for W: 0.8 AA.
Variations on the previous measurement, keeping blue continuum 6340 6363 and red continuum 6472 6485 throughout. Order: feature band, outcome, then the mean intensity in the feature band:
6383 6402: 1.2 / 2.24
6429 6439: 0.4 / 2.36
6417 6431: -0.4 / 2.51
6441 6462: -0.7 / 2.55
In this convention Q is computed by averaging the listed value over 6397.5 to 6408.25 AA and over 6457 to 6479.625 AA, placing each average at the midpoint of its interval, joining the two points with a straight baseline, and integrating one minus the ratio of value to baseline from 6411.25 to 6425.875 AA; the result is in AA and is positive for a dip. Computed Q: 0.66 AA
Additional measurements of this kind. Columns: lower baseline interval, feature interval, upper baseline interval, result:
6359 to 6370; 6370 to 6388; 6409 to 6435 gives 0.15 AA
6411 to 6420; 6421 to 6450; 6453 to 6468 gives -0.27 AA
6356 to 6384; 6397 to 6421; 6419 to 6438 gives -0.75 AA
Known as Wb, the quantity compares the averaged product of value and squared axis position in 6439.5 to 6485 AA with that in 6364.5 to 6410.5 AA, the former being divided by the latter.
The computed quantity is 1.1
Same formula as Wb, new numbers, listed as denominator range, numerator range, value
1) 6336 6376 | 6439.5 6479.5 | 1.12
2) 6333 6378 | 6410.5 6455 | 1.06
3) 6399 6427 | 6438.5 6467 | 1.04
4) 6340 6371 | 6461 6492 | 1.13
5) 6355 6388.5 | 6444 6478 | 1.08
